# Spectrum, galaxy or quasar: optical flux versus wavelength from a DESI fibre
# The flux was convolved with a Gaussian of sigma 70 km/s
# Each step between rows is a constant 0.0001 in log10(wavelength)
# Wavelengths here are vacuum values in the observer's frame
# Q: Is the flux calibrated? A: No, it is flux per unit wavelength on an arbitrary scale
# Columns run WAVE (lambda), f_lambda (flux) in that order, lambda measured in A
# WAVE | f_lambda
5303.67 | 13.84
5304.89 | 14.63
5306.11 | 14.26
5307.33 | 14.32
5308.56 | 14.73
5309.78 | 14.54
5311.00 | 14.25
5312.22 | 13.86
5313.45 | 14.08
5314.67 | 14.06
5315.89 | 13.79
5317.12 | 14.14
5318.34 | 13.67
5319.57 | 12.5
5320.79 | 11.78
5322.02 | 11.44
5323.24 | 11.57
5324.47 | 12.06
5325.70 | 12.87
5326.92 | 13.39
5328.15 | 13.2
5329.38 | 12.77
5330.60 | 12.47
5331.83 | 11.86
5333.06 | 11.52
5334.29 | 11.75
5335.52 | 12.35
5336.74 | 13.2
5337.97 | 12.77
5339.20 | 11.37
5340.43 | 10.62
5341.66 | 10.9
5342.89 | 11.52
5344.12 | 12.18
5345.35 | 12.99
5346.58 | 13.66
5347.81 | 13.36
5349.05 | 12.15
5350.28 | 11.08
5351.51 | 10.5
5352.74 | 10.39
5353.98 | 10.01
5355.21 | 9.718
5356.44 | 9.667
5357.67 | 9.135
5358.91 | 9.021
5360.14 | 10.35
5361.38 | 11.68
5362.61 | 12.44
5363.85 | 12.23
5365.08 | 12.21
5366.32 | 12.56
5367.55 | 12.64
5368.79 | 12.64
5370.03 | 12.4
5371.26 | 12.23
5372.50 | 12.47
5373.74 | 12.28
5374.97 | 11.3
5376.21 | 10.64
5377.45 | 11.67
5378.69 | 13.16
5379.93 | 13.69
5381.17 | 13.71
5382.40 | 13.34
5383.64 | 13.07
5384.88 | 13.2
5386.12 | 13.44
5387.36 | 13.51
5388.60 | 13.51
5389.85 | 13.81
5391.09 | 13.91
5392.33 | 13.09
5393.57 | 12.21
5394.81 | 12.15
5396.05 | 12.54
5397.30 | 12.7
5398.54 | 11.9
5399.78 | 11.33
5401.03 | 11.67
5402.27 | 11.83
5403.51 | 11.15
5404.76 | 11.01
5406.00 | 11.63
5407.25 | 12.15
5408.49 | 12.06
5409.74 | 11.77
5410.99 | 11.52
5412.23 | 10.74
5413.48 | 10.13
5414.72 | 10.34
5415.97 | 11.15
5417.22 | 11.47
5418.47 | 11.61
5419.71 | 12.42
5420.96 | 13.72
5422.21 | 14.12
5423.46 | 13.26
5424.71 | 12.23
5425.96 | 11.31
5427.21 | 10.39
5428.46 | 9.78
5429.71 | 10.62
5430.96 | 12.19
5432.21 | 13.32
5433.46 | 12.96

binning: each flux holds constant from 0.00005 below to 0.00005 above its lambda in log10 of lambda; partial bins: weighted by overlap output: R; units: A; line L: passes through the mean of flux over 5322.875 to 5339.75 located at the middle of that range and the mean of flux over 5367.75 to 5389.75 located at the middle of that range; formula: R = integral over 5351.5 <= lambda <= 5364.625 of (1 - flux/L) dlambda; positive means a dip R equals 2.2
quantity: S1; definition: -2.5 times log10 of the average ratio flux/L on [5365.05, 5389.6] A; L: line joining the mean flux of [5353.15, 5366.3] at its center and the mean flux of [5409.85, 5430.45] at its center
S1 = -0.16 mag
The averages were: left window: 10.7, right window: 11.6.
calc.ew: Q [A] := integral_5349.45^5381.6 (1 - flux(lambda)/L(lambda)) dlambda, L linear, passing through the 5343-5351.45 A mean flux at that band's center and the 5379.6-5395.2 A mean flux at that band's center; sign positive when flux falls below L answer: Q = 3.21 A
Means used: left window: 12.4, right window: 13.3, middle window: 11.5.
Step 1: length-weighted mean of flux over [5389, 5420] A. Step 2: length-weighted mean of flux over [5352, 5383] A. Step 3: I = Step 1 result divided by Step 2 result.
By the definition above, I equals 1.0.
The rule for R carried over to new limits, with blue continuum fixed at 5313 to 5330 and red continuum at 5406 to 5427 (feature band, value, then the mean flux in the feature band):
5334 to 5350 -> 0.6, 12.2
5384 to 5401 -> -1.0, 12.8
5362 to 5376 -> 0.1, 12.3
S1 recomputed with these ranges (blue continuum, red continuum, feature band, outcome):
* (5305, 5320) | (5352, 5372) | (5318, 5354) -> 0.05 mag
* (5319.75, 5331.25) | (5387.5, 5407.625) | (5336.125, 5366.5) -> 0.09 mag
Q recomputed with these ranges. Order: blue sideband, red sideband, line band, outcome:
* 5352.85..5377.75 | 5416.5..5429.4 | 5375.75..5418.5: -1.9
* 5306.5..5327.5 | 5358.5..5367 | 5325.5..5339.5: 0.3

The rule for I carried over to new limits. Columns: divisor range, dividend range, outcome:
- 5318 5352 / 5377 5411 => 1.03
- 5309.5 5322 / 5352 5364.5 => 0.77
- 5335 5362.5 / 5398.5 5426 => 1.04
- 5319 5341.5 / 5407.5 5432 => 0.96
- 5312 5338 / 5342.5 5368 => 0.89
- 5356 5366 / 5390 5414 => 1.09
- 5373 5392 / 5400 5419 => 0.88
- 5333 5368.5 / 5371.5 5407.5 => 1.08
